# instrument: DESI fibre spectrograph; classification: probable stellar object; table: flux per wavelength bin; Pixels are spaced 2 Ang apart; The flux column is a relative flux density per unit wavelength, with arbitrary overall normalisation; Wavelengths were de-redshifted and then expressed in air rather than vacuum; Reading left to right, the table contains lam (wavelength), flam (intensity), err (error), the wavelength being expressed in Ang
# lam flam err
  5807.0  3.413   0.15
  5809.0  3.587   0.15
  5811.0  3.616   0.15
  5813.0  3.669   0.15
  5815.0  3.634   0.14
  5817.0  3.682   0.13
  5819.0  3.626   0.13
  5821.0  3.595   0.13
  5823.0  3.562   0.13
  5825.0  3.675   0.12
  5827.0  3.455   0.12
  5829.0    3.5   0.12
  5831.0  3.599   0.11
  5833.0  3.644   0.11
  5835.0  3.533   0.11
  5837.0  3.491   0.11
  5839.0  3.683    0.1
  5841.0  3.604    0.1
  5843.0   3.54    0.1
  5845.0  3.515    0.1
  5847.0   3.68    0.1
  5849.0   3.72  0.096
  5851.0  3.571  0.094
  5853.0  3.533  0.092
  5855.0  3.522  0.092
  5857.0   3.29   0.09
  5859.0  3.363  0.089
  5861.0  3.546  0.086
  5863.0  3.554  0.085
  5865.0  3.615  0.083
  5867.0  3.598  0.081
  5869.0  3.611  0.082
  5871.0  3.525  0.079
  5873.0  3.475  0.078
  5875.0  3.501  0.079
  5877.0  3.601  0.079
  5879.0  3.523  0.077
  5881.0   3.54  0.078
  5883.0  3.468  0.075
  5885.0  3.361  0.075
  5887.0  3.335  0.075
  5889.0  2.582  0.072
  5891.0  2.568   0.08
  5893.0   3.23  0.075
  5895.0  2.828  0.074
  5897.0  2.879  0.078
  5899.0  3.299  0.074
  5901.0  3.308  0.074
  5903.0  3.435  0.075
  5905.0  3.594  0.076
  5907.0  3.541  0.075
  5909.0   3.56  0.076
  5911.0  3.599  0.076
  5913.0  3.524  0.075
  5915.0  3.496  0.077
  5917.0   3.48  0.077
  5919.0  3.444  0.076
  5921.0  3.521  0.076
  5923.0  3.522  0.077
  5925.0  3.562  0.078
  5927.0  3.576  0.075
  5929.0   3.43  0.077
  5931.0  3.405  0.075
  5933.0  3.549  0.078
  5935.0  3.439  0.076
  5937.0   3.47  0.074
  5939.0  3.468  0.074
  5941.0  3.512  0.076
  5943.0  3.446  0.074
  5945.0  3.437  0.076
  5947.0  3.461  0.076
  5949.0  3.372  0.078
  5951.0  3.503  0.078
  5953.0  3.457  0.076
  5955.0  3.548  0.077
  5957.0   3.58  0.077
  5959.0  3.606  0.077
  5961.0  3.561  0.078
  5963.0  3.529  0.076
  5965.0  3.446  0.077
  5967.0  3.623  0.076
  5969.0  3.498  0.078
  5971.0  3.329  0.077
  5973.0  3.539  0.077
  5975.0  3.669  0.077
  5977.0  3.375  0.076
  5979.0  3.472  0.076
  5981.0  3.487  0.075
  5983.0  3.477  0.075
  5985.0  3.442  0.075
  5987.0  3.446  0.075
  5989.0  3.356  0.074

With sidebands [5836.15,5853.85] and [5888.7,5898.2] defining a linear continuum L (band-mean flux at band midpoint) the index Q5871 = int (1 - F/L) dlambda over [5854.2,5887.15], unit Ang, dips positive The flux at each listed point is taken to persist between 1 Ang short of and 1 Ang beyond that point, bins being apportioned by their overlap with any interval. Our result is -3.2 Ang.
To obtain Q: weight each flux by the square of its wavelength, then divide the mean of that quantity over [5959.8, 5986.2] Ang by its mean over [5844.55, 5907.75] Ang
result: 1.06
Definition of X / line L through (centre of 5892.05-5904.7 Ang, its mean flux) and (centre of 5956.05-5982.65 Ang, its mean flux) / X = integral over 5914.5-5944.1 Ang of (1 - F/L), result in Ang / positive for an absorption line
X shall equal -1.4 Ang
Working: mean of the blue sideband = 3.19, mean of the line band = 3.49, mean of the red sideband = 3.52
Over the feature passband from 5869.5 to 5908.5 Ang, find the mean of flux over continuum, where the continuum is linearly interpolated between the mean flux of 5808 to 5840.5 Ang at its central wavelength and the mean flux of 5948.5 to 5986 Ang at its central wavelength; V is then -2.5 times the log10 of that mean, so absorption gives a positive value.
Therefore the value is 0.08 mag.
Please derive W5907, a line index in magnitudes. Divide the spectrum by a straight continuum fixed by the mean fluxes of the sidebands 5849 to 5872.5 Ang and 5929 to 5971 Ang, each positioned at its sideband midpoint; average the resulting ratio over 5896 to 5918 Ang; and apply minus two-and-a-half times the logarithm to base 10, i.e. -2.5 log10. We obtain 0.02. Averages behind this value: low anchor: 3.53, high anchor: 3.49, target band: 3.43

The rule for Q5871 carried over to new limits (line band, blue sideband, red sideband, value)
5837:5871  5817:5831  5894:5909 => -0.88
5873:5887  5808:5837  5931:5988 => 0.26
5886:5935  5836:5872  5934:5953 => 2.03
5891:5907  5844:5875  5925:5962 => 1.43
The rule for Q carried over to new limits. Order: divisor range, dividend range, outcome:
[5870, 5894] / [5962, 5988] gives 1.09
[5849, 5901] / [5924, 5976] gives 1.07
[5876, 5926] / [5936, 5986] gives 1.06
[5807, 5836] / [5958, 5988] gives 1.03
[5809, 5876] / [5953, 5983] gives 1.03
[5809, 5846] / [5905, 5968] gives 1.01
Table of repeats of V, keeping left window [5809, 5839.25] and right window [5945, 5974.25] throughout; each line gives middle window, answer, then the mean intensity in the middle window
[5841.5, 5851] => -0.009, 3.61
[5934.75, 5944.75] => 0.015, 3.47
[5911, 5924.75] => 0.007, 3.51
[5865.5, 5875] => 0.004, 3.55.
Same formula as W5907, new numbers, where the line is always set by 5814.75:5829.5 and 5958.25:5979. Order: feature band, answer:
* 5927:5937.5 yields 0.02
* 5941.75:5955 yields 0.02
